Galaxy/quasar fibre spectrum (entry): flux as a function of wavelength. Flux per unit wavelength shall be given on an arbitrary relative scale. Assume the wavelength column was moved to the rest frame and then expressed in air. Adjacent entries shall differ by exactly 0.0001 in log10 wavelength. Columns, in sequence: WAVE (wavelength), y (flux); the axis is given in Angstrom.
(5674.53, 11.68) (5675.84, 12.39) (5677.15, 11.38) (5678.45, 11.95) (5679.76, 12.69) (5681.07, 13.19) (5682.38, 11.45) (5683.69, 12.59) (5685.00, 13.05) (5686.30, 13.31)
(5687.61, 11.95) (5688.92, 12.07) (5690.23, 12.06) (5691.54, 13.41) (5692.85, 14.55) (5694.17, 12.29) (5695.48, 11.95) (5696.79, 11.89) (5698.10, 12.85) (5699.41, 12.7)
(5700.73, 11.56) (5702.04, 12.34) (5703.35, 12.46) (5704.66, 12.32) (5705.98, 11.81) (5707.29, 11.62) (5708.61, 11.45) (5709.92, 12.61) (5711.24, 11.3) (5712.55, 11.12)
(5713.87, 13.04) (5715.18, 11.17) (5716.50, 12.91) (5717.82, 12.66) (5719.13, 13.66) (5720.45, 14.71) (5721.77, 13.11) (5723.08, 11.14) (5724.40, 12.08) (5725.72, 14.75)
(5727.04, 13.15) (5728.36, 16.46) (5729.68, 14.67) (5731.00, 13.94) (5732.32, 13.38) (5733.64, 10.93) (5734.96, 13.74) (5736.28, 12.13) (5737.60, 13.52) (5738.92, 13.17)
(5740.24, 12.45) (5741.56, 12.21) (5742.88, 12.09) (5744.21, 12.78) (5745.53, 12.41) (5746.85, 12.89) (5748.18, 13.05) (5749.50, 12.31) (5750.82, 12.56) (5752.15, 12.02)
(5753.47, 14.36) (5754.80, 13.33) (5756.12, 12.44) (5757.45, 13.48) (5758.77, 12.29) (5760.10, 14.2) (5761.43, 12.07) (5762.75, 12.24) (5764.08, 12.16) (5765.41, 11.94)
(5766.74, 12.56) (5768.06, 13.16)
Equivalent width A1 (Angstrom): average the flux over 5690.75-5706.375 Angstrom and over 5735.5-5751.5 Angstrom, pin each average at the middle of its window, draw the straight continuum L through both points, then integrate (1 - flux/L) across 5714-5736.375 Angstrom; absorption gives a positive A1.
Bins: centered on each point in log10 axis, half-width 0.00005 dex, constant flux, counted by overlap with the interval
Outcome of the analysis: -1.1 Angstrom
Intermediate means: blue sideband 12.5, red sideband 12.6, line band 13.2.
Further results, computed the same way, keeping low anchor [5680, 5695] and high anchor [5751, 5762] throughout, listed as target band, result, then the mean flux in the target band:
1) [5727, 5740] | -0.59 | 13.5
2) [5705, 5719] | 0.84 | 12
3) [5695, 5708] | 0.63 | 12.1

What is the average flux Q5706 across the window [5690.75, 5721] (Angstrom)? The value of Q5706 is 12.4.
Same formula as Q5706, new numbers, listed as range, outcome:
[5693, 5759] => 12.7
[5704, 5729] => 12.7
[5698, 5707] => 12.2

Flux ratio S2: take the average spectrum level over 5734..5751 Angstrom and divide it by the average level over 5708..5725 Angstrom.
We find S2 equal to 1.0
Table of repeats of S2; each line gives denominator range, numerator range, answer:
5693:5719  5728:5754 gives 1.07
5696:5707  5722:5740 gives 1.09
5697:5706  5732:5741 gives 1.04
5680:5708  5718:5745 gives 1.06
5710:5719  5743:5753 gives 1.03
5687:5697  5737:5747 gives 1.01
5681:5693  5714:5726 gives 1.01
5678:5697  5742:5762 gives 1.02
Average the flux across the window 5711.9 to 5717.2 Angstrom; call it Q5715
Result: 12.1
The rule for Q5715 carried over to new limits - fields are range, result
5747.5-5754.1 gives 12.9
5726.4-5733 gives 14.3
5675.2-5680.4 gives 12.1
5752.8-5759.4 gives 13.2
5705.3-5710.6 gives 11.9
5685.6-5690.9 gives 12.4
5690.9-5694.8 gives 13.4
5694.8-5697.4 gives 11.9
